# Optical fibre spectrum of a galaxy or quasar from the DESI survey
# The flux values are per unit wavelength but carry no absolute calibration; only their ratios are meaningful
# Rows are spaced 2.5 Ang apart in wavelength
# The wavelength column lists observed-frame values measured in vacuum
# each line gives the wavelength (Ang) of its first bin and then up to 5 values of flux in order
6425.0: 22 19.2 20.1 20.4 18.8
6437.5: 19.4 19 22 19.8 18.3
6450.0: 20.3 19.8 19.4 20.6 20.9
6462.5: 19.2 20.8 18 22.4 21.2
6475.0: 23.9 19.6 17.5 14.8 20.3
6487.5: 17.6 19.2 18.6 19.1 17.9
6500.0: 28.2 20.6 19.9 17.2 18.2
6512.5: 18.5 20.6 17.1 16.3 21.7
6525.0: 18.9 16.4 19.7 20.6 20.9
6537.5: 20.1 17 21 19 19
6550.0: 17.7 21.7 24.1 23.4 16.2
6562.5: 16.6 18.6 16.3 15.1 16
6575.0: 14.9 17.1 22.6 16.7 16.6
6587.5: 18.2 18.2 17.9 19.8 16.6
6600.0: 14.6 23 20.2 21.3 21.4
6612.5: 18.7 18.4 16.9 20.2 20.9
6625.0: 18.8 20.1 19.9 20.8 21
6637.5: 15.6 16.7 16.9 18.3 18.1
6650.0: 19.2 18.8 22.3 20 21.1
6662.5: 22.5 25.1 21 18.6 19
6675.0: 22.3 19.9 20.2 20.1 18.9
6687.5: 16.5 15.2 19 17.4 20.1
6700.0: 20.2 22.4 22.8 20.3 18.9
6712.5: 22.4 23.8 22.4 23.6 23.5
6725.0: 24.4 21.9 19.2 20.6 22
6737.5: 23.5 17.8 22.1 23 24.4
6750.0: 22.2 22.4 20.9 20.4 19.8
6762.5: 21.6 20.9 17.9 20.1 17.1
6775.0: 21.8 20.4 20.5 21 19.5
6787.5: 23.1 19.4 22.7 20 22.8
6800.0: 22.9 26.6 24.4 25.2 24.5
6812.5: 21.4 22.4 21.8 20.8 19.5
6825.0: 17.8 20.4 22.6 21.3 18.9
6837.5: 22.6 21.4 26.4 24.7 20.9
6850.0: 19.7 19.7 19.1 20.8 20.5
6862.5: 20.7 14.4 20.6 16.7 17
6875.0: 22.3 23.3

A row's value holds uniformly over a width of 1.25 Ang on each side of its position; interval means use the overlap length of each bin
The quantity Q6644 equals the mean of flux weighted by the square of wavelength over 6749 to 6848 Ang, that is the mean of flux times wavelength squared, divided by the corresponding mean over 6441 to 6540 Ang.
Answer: 1.21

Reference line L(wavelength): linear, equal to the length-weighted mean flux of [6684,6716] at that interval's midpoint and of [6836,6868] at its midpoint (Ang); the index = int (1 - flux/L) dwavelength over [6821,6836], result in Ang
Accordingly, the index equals 0.43 Ang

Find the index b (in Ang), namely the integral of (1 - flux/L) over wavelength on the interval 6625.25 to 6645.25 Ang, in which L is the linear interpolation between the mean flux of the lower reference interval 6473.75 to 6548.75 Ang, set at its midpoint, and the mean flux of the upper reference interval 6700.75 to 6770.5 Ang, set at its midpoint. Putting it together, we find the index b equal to 1.8 Ang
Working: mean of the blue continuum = 19.3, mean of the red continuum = 21.6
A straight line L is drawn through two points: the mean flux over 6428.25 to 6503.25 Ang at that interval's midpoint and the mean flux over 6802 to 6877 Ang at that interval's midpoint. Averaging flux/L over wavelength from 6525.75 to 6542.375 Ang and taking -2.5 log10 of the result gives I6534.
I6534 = 0.05 mag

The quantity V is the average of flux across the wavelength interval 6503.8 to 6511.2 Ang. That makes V 18.4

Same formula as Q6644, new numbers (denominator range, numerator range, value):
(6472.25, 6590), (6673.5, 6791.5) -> 1.17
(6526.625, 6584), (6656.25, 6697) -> 1.10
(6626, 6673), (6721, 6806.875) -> 1.13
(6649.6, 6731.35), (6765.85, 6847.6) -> 1.08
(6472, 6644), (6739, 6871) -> 1.20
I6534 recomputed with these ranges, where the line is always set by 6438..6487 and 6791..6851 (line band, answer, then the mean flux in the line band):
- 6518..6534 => 0.076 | 18.9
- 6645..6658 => 0.082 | 19.5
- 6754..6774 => 0.101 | 19.8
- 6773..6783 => 0.064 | 20.6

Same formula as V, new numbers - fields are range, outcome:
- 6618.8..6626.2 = 20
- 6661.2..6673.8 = 21.2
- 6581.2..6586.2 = 16.7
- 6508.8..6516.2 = 19.1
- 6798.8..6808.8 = 24.8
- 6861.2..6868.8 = 18.6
